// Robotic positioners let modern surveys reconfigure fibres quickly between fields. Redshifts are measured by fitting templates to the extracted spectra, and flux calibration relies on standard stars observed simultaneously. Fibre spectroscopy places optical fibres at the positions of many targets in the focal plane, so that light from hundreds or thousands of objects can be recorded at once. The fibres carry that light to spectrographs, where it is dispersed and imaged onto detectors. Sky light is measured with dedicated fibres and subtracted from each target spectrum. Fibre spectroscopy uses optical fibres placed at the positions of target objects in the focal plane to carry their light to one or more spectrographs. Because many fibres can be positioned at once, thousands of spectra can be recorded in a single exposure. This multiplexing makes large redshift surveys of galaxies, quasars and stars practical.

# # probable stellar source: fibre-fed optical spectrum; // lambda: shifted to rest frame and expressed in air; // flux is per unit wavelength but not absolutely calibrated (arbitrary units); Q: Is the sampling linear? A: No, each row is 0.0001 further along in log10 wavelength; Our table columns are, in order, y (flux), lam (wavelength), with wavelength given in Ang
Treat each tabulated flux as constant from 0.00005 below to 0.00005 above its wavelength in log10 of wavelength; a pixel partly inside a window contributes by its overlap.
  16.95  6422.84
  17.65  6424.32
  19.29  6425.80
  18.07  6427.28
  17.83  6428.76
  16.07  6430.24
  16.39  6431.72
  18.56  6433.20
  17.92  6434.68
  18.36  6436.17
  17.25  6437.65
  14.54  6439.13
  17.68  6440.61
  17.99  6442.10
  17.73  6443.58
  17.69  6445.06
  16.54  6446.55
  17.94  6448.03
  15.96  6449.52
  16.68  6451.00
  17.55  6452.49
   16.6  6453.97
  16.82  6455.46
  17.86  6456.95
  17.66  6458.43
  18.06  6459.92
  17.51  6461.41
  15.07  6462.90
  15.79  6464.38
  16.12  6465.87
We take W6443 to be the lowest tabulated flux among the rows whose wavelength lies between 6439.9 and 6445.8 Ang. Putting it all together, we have 17.68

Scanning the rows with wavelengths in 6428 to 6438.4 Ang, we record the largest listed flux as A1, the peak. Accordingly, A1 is 18.56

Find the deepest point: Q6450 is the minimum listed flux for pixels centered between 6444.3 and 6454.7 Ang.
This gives 15.96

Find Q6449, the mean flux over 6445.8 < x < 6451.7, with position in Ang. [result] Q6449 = 16.8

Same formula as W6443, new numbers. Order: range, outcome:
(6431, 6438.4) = 16.39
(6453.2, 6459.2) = 16.6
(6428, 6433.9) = 16.07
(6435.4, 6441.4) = 14.54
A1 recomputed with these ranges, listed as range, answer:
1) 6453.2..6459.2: 17.86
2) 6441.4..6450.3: 17.99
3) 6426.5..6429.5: 18.07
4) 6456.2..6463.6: 18.06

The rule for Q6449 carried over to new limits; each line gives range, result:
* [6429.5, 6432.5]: 16.3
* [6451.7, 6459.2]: 17.3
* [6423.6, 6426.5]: 18.5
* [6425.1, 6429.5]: 18.4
